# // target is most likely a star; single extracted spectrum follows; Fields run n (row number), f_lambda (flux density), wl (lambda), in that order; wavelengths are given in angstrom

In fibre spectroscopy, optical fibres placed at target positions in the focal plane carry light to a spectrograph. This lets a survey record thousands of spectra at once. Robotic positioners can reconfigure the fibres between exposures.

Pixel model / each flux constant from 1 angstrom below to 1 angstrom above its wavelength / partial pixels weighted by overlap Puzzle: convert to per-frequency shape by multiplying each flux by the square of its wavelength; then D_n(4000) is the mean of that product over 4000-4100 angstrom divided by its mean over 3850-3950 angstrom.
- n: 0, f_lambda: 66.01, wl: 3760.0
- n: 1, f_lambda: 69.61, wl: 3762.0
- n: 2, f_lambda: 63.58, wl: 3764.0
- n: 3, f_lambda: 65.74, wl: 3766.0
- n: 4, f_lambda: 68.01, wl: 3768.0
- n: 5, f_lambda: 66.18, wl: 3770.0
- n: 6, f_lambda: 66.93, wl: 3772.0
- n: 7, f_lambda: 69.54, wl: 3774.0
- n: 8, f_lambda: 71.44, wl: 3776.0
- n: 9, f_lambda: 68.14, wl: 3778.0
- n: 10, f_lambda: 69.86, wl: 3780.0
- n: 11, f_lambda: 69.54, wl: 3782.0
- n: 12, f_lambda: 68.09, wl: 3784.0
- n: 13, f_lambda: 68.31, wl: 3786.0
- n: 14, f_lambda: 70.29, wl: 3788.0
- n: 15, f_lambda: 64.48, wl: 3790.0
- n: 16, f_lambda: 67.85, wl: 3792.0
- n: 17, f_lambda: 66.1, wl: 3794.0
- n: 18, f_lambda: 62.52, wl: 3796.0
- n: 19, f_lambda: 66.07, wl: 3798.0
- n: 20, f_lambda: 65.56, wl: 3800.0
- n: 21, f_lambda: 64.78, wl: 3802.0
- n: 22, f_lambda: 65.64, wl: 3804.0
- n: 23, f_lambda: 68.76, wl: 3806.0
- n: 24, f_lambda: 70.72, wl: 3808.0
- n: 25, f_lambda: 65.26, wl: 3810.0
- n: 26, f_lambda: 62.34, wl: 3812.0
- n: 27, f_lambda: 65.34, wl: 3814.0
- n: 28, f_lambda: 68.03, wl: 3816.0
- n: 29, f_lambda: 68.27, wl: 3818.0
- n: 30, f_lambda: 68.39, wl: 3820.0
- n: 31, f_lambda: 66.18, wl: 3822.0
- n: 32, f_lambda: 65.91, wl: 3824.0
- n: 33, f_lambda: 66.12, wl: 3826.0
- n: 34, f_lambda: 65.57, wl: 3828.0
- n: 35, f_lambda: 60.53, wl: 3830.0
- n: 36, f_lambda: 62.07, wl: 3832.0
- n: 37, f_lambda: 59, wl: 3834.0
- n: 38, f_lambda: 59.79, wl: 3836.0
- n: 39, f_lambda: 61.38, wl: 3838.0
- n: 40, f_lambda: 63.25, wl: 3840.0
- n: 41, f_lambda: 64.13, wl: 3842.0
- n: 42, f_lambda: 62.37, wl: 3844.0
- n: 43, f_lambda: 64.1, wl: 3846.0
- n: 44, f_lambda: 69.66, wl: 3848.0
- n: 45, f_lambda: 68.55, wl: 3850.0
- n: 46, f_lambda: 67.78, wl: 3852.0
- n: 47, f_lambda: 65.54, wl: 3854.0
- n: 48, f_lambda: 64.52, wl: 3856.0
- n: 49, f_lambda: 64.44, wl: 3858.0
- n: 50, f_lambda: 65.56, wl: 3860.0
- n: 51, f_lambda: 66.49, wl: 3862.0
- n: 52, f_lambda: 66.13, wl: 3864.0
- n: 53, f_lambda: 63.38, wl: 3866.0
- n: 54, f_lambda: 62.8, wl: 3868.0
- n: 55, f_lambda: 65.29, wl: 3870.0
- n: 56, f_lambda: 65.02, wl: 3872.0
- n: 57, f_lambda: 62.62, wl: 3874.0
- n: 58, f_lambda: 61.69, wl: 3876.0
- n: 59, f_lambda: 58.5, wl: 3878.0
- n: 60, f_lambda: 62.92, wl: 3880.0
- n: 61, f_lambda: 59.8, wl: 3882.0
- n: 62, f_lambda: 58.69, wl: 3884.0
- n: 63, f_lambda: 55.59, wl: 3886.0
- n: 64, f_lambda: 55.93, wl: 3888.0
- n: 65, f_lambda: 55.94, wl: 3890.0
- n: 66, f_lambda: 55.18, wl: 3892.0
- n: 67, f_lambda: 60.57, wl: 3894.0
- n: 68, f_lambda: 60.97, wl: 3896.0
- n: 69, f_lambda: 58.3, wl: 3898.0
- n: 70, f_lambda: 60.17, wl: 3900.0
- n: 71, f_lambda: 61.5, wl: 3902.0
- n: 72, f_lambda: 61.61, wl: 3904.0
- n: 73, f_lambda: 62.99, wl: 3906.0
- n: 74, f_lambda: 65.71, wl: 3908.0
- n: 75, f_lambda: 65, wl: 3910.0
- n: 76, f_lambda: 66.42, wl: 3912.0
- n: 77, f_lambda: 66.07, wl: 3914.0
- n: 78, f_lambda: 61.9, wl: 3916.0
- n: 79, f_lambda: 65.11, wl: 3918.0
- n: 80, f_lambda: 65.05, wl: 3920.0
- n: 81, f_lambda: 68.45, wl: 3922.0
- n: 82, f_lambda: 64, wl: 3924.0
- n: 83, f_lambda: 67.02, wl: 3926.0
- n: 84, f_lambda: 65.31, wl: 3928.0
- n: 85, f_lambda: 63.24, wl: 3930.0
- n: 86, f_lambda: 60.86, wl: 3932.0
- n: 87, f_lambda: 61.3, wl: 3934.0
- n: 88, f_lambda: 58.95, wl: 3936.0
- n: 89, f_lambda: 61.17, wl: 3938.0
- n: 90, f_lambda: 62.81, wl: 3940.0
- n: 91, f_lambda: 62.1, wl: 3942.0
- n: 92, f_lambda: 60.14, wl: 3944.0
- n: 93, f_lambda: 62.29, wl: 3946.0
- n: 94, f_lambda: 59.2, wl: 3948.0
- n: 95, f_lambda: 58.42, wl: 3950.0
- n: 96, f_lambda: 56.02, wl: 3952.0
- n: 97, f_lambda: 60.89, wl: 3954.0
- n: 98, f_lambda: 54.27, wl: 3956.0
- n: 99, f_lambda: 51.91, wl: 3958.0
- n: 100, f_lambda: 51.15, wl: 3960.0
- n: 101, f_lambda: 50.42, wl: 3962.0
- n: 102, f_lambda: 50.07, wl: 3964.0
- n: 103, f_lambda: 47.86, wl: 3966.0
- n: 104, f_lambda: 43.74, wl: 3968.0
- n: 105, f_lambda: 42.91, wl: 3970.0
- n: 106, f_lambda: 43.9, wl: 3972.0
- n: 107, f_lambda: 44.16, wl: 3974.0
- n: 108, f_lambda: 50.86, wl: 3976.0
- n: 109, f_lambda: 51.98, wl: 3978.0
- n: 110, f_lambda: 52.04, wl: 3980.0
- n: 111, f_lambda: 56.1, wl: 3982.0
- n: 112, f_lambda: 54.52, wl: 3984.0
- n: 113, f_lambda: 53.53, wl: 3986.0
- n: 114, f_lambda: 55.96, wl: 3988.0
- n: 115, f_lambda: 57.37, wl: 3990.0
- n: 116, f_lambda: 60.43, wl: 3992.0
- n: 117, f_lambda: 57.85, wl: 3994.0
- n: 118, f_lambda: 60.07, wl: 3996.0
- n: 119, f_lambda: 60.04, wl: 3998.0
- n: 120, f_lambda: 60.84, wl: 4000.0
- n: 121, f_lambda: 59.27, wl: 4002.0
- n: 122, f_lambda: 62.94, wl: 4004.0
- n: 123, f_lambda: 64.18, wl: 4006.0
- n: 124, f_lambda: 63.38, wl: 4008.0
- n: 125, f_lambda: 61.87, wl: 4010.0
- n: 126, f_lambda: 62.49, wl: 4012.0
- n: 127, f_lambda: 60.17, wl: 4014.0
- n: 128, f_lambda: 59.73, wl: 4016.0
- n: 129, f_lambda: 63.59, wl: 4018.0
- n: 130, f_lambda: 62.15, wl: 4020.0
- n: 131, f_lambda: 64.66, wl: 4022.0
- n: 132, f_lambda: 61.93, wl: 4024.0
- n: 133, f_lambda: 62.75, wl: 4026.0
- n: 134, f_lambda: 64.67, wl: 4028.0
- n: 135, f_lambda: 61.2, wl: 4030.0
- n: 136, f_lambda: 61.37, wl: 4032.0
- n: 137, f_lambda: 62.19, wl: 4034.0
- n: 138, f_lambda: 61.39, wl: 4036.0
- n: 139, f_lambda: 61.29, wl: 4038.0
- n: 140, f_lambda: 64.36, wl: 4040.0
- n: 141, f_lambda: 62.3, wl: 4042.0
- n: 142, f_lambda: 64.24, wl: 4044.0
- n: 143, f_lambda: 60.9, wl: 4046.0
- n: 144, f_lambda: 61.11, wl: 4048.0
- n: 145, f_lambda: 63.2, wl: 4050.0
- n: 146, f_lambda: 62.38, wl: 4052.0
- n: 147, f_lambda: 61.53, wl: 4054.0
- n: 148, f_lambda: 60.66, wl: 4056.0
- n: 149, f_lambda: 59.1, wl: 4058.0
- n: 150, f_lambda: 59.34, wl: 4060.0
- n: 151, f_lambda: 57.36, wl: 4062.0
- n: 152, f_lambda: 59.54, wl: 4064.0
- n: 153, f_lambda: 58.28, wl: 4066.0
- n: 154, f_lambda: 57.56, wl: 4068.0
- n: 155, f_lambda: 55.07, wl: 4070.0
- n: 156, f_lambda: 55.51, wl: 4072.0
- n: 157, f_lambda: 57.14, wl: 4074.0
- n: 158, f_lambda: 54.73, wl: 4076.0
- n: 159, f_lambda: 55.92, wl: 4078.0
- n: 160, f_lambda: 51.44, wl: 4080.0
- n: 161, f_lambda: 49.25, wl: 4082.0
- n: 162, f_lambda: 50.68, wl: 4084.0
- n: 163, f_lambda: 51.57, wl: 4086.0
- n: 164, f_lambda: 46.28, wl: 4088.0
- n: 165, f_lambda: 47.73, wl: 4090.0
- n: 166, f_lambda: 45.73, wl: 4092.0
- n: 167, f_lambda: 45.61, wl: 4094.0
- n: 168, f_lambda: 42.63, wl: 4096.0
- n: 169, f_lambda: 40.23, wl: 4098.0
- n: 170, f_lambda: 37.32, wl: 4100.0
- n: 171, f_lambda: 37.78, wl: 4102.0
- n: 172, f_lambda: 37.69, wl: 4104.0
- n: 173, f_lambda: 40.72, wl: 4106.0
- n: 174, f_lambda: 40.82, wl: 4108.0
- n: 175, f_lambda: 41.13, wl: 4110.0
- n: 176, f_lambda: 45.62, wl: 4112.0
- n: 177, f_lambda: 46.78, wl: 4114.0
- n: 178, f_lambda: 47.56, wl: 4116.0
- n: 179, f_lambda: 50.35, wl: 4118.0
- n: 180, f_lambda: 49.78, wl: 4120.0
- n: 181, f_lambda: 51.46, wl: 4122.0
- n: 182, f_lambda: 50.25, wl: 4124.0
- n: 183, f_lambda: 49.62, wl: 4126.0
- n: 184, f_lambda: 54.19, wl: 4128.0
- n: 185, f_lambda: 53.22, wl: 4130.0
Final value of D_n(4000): 1.0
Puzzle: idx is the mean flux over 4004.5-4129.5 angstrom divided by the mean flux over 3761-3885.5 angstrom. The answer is 0.8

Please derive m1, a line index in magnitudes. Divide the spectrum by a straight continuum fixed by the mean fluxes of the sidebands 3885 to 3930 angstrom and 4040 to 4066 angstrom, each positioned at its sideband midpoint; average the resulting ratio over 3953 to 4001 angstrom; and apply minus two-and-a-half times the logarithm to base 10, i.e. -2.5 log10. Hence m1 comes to 0.16 mag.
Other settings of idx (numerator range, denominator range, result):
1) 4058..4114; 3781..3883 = 0.76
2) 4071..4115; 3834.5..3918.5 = 0.74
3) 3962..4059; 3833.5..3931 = 0.93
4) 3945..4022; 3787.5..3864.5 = 0.86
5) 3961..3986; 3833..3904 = 0.79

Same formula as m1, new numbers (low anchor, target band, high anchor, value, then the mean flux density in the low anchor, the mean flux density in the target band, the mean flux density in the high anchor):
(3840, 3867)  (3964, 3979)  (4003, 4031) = 0.33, 65.5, 46.7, 62.6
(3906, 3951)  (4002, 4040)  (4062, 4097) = -0.11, 63.2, 62.3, 52.2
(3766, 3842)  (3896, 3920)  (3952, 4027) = -0.05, 66.1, 63.1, 56.3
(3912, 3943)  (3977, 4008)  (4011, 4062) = 0.08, 63.6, 58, 61.9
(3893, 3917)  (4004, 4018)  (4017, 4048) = 0.01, 62.6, 62.2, 62.6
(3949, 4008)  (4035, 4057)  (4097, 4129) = -0.24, 54.4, 62.1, 45.1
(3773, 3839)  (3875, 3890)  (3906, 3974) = 0.06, 66.1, 58.8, 58.7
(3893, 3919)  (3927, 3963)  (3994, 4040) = 0.06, 62.8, 58.9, 61.9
